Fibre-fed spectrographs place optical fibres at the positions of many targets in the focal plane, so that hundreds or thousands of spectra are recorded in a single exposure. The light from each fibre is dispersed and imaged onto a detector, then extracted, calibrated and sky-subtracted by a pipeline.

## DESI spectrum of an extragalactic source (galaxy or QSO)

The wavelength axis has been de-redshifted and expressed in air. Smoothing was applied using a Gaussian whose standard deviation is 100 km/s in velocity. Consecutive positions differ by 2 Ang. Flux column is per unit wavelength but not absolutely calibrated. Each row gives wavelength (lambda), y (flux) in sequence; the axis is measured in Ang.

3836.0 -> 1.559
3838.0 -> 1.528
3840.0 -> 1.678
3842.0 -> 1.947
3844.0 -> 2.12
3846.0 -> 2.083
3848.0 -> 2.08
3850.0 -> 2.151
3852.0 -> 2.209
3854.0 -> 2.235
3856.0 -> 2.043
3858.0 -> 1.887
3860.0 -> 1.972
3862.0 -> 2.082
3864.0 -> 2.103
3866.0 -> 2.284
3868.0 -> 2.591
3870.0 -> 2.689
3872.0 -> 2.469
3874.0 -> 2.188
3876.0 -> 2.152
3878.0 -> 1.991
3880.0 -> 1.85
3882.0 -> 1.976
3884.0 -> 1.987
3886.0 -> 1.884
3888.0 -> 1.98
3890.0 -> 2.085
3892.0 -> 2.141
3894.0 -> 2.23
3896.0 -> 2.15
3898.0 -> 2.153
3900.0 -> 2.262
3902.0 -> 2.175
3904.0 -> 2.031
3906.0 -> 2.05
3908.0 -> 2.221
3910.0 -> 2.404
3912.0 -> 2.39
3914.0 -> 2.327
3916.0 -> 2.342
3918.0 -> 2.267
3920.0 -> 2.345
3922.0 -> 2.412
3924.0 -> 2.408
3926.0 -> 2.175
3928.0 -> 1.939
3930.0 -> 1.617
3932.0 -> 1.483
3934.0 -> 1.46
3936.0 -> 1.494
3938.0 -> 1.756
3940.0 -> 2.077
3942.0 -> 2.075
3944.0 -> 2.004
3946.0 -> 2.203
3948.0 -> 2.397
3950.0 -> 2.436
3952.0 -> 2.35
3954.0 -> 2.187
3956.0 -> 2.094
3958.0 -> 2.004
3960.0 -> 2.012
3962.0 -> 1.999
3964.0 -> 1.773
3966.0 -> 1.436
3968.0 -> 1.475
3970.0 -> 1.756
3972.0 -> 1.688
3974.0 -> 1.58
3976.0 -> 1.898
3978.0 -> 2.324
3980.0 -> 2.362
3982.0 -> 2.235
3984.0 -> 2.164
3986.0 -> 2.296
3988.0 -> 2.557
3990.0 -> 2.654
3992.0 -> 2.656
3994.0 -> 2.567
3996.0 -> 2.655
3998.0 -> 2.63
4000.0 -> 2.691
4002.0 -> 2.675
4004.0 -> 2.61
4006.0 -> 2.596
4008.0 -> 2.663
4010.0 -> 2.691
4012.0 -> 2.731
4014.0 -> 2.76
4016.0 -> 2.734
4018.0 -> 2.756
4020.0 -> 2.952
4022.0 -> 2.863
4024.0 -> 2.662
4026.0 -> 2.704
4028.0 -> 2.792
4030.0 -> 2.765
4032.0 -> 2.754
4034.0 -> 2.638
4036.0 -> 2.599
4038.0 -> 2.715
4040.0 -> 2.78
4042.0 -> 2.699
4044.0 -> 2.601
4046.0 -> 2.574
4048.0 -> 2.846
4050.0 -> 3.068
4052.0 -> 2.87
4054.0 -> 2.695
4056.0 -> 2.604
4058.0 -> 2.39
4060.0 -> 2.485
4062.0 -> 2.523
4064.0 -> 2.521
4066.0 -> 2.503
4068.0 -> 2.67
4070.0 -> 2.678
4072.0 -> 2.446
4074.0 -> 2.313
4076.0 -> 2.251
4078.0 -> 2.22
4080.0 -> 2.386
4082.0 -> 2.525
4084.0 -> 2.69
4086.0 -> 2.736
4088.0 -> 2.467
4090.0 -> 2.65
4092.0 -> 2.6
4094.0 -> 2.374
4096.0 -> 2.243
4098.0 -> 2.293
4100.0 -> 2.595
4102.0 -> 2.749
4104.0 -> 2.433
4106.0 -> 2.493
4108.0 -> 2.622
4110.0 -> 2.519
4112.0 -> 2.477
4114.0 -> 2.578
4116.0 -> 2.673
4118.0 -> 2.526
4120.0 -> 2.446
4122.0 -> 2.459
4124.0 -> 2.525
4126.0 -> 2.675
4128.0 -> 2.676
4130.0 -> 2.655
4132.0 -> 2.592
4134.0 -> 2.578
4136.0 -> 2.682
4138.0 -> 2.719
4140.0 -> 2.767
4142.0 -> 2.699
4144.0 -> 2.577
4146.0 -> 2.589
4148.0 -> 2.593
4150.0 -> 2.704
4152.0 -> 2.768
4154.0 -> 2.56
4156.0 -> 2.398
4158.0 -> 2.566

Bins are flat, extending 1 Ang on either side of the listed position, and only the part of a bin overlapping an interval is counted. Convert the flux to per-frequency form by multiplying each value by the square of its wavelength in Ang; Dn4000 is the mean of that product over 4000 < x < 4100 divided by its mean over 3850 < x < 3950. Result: 1.3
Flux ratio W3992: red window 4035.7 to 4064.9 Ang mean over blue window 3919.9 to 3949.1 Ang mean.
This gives 1.3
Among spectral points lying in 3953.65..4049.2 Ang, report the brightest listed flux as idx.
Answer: 2.952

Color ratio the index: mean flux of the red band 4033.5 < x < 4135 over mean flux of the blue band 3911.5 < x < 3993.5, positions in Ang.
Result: 1.24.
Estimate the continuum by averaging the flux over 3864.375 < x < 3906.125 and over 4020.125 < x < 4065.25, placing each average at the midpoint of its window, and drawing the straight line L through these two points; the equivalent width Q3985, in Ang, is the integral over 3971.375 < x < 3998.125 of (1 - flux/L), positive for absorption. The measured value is 2.1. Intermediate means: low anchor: 2.16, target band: 2.3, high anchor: 2.69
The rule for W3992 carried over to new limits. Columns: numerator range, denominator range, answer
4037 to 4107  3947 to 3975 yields 1.32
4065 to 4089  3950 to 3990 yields 1.22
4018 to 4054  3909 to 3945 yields 1.34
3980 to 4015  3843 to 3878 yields 1.17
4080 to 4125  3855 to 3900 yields 1.18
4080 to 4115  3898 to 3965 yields 1.21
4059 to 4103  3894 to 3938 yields 1.19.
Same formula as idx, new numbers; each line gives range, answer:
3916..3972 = 2.436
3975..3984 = 2.362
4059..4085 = 2.69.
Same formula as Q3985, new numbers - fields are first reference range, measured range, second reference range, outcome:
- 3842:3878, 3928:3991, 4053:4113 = 9.05 Ang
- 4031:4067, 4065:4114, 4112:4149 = 2.51 Ang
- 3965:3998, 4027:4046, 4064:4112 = -2.97 Ang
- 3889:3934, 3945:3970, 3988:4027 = 3.99 Ang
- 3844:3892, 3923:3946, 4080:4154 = 3.80 Ang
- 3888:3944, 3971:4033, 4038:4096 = -4.40 Ang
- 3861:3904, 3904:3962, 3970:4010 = 4.18 Ang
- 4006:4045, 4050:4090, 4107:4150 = 1.97 Ang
